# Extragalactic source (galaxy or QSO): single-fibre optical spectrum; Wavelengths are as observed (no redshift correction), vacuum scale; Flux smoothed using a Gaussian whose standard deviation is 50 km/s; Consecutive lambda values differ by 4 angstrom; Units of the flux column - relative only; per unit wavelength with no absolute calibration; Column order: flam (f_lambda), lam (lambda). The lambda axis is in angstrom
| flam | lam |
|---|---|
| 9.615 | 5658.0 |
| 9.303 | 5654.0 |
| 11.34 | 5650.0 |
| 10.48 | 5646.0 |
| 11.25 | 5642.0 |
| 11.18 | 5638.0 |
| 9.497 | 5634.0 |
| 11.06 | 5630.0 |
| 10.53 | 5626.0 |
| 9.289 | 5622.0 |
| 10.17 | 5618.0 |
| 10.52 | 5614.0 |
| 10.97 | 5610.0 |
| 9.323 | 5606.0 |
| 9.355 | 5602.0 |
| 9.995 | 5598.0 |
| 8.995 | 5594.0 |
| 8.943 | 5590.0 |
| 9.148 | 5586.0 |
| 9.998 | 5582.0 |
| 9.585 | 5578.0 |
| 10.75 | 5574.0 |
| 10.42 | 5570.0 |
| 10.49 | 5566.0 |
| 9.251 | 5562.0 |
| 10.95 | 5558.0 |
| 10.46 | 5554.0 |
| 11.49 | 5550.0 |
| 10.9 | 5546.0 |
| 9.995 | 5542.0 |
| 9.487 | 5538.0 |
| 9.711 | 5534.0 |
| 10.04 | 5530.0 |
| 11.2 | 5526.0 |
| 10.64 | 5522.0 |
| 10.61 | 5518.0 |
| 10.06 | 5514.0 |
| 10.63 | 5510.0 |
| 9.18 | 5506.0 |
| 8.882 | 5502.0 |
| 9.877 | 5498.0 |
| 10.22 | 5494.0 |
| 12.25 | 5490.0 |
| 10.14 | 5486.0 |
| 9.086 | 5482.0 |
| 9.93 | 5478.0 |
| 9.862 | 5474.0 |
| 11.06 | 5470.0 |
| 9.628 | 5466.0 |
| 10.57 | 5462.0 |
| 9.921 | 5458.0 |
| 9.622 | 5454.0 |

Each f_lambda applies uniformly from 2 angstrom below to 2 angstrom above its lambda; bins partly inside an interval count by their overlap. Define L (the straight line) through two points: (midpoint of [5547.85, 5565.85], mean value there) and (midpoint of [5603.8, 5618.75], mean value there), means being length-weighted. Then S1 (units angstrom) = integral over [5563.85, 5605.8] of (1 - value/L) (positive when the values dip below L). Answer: 2.6 angstrom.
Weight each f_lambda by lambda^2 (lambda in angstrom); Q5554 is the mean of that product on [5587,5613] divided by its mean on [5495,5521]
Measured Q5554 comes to 1.0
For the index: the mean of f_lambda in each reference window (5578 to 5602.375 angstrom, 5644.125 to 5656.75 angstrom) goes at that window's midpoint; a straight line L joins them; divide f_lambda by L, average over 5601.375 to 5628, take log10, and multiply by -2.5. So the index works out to -0.03 mag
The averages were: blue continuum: 9.42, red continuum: 10.3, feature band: 10.1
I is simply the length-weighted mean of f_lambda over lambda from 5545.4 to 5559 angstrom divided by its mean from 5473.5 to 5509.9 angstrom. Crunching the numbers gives 1.10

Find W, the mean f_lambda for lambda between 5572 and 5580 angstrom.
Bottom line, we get 10.2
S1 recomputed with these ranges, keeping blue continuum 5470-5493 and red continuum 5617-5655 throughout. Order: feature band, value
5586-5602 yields 1.71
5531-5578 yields 0.29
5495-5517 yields 1.18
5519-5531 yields -0.37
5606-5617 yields -0.01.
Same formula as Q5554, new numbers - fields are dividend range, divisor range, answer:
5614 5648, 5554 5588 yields 1.06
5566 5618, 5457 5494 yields 1.00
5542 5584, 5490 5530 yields 1.04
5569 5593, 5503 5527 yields 0.97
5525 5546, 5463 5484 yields 1.04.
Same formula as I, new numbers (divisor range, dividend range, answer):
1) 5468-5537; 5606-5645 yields 1.02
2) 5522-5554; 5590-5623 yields 0.94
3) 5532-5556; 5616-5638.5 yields 0.99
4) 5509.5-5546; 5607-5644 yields 1.02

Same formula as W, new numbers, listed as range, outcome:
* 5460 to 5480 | 10.2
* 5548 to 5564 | 10.5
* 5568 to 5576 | 10.6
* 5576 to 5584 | 9.79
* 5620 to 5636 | 10.1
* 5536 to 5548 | 10.1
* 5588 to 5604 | 9.32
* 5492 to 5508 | 9.54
